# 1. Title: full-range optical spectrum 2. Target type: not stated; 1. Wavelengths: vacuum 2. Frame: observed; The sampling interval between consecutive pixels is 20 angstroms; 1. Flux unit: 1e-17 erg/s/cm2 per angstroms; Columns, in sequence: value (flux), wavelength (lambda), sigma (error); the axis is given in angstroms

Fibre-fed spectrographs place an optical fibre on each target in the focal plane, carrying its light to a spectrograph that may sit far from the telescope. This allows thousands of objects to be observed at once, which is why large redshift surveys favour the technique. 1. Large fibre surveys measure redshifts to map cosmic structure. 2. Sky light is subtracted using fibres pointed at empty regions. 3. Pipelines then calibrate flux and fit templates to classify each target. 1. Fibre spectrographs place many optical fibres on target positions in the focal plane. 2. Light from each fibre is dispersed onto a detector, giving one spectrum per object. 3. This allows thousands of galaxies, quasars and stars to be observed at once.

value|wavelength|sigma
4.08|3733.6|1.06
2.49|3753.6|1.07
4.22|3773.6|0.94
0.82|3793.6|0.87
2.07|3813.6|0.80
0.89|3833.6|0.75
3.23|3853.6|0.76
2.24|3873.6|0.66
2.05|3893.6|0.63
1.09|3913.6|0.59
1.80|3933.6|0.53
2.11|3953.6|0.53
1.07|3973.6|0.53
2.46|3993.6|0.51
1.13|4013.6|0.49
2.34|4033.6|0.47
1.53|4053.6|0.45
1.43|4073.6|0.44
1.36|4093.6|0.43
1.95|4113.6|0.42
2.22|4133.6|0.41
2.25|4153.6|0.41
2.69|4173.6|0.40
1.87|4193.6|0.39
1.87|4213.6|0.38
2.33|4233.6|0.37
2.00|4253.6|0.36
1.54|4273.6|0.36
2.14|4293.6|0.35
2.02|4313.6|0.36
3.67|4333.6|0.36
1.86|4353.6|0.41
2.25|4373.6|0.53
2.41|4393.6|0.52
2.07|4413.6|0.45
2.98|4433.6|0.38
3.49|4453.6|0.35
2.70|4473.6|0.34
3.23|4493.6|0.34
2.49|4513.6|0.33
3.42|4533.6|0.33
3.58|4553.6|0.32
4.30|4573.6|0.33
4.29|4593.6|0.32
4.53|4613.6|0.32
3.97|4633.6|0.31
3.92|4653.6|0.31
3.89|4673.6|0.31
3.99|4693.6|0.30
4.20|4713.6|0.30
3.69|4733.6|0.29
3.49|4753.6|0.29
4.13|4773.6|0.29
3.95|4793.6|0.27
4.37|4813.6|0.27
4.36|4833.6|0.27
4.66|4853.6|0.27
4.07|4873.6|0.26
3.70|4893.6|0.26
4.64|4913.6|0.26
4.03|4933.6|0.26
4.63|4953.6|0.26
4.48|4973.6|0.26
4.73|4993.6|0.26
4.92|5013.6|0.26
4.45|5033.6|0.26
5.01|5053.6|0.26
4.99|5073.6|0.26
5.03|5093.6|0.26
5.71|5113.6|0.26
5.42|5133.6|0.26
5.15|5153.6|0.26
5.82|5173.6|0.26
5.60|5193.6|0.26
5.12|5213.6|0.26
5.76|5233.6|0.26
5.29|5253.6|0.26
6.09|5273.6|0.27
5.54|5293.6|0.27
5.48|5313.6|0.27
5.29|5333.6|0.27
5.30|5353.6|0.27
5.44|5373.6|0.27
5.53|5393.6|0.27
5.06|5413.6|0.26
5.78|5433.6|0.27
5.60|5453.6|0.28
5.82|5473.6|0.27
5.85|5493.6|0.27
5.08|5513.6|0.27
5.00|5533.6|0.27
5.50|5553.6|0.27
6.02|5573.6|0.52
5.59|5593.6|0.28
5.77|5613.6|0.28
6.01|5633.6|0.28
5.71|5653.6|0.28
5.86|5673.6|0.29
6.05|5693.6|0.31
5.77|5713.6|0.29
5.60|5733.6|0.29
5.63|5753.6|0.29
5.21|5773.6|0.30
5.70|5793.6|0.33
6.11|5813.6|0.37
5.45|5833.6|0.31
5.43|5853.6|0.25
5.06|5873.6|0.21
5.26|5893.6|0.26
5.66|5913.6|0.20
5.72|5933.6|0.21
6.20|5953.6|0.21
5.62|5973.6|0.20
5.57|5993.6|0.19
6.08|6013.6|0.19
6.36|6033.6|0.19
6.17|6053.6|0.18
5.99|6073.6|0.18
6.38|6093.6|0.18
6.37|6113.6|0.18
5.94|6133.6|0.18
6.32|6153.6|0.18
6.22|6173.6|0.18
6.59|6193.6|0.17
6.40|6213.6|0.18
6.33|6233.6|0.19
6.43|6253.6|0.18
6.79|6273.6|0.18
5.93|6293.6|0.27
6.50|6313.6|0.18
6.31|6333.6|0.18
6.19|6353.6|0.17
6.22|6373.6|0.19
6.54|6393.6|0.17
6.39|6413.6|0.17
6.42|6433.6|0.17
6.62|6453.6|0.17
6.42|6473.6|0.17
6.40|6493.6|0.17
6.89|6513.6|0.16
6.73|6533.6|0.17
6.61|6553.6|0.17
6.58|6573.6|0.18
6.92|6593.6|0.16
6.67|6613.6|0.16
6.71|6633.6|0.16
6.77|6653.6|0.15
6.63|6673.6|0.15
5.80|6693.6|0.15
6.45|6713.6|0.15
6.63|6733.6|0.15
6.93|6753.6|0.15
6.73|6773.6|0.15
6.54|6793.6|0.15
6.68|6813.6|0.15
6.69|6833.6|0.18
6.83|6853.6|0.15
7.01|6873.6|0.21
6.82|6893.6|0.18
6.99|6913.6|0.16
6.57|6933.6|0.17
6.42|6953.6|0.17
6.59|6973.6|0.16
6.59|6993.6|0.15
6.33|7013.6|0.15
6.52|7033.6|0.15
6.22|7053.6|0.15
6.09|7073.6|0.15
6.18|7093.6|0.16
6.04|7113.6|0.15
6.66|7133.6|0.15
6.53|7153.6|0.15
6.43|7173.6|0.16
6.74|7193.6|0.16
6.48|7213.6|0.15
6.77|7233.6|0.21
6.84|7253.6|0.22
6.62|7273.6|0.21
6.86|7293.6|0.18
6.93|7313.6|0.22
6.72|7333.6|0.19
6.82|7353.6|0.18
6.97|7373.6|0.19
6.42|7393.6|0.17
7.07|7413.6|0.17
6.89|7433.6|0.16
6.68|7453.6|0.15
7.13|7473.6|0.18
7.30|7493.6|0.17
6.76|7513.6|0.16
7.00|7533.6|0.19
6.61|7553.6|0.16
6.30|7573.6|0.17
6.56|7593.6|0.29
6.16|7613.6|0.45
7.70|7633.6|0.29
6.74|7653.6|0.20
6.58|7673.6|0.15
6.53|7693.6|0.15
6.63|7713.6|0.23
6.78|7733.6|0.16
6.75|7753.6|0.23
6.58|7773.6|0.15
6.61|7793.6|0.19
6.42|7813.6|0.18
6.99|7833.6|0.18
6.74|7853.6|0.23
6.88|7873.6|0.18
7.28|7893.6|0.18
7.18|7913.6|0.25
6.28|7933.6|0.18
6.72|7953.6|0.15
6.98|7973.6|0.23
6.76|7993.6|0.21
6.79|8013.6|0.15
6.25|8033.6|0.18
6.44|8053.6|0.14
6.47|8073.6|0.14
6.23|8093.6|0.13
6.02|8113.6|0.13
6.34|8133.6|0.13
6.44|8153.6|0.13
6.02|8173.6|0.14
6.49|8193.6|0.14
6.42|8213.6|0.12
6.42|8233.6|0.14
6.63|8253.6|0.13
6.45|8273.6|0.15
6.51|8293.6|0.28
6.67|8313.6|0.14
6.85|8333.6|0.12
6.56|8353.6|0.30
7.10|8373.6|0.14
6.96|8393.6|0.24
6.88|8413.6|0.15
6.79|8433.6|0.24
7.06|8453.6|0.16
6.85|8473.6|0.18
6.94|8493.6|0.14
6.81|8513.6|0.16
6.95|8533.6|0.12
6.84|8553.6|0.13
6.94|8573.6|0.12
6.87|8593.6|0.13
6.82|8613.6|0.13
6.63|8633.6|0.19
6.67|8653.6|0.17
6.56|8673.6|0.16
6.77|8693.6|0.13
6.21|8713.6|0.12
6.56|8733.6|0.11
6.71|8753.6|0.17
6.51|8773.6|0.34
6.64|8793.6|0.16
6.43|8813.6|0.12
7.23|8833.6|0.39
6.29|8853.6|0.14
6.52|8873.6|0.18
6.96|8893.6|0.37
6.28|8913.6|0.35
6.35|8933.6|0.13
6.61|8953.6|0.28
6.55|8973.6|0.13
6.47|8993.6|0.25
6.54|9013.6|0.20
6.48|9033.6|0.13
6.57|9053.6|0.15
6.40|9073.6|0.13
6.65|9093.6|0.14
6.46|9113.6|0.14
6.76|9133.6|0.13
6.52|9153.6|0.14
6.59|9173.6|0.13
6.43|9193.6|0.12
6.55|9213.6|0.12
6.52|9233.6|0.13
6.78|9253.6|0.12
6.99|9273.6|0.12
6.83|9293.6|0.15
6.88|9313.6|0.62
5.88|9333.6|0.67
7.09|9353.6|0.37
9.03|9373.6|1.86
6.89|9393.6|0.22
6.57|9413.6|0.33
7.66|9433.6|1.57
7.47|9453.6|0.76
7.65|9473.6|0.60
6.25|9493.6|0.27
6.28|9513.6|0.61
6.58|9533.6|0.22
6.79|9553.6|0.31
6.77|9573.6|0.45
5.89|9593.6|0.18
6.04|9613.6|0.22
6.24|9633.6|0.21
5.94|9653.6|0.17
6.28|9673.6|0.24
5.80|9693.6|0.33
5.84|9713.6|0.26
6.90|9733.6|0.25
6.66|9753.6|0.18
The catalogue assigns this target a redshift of 0.14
